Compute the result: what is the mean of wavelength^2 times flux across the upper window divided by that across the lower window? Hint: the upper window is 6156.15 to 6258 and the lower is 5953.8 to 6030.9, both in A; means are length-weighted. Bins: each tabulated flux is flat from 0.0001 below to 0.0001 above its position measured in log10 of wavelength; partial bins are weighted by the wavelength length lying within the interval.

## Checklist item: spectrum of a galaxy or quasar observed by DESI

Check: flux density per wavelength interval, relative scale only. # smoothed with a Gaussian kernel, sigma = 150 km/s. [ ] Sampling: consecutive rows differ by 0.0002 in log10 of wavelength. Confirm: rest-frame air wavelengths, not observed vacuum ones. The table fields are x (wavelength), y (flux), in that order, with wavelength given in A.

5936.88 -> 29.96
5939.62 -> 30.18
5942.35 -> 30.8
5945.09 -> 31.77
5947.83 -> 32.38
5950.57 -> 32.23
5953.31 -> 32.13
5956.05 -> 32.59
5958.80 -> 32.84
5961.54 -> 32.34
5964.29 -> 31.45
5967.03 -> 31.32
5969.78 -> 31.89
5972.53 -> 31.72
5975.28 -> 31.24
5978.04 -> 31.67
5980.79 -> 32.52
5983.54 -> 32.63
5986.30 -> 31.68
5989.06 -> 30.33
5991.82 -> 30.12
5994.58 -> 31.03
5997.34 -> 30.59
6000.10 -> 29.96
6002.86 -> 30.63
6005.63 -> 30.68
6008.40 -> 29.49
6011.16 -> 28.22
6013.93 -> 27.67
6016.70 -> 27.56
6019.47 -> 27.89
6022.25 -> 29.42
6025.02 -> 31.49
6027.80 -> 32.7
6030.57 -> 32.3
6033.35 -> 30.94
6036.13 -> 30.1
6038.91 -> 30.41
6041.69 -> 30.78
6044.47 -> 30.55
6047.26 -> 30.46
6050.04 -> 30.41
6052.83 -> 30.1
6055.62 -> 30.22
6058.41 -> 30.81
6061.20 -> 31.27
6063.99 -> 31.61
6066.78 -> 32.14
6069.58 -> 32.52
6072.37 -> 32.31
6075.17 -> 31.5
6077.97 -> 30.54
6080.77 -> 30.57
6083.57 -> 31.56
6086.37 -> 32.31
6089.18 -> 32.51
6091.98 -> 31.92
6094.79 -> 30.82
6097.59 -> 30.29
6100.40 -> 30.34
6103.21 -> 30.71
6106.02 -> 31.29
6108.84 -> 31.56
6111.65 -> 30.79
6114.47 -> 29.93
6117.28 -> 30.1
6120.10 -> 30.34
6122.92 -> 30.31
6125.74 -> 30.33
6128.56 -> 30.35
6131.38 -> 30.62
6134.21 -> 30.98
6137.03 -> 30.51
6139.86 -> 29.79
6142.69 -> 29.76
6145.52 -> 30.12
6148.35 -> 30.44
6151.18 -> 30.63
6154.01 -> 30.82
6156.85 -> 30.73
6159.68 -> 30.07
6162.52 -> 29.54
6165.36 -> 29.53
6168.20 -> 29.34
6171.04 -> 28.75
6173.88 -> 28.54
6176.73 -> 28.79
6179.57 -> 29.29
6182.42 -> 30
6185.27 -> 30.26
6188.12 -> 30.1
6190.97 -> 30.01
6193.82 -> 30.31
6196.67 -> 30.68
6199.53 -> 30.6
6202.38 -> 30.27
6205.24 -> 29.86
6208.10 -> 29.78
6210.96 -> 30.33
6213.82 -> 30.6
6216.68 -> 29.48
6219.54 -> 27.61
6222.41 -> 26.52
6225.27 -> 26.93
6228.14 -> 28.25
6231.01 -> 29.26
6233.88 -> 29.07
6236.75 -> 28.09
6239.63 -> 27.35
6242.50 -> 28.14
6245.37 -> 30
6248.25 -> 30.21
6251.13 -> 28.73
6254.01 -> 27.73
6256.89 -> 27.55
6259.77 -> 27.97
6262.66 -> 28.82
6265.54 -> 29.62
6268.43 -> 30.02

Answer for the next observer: 1.02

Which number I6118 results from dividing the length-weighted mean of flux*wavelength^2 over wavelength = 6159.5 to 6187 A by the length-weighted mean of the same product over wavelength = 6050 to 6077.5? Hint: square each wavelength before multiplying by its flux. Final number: 0.97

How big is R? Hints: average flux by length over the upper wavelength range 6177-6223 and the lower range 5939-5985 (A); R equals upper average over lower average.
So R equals 0.9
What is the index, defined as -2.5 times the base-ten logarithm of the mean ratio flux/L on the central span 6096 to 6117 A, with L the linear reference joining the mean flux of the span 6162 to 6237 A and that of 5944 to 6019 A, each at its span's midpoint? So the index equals -0.02 mag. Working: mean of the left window 31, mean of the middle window 30.7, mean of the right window 29.3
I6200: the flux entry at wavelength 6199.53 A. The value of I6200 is 30.6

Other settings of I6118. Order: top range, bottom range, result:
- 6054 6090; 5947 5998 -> 1.03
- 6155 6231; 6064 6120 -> 0.98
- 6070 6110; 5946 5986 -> 1.02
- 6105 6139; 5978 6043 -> 1.04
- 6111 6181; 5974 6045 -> 1.03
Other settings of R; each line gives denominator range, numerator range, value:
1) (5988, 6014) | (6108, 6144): 1.01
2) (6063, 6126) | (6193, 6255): 0.93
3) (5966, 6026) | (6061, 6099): 1.04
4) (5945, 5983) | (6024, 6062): 0.96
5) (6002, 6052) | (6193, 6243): 0.97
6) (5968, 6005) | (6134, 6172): 0.96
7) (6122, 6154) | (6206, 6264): 0.94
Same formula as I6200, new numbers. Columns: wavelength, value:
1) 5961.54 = 32.34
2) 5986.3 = 31.68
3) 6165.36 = 29.53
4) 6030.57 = 32.3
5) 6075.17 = 31.5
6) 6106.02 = 31.29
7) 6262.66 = 28.82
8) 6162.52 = 29.54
